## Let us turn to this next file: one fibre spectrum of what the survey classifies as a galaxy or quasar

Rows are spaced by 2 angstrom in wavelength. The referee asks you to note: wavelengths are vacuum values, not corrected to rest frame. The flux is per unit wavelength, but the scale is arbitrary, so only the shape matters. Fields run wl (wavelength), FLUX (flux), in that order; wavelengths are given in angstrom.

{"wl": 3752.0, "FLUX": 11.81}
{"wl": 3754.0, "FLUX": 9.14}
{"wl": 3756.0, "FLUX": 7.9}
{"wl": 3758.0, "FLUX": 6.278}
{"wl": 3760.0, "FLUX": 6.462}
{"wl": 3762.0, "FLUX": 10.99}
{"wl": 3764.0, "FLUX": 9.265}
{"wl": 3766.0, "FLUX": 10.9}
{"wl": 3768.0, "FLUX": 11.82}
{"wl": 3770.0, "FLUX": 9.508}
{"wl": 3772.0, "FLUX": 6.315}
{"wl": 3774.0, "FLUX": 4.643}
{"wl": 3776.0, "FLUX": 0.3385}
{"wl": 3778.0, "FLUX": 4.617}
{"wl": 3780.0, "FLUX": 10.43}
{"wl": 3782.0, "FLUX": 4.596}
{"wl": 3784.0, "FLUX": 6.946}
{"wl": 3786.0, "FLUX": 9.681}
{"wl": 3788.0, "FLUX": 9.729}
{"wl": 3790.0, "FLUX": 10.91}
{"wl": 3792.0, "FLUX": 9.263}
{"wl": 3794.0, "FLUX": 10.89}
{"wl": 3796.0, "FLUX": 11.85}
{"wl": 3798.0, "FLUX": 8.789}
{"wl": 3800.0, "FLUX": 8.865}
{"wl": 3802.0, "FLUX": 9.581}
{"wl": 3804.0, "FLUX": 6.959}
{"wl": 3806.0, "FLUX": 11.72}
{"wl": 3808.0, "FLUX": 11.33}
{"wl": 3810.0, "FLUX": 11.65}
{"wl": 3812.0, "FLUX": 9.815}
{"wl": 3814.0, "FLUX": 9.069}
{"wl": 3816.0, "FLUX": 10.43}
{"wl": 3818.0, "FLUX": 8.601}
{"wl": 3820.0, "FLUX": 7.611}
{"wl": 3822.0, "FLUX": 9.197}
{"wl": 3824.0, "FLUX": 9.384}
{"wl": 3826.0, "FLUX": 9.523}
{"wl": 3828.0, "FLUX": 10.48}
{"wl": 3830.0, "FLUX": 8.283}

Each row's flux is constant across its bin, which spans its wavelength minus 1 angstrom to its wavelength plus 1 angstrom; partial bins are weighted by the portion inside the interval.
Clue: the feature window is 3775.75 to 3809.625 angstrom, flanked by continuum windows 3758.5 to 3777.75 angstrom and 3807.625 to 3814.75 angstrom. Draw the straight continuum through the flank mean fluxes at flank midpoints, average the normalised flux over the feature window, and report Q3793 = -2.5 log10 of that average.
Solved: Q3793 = 0.05 mag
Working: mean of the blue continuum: 7.64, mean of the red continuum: 10.4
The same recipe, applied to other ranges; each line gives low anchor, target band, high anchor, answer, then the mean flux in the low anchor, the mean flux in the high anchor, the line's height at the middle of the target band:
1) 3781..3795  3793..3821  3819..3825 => -0.12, 8.86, 8.73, 8.79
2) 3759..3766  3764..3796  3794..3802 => 0.17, 9.19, 9.93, 9.56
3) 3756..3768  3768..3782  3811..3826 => 0.39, 8.96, 9.18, 9.01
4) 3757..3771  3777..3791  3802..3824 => 0.16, 9.32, 9.62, 9.44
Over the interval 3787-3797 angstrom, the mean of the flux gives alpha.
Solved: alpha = 10.5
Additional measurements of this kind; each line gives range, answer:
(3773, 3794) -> 7.3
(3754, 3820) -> 8.74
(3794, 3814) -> 10.1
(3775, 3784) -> 5.21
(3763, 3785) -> 7.22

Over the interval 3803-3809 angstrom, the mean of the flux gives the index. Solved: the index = 10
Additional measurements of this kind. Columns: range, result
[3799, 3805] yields 8.47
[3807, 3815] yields 10.5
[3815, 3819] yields 9.52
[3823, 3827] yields 9.45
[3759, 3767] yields 9.4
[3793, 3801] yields 10.1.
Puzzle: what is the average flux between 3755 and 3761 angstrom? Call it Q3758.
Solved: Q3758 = 6.88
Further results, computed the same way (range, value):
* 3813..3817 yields 9.75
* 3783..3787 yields 8.31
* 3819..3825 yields 8.73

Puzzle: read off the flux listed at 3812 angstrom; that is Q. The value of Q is 9.815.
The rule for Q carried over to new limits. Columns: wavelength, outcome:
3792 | 9.263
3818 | 8.601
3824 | 9.384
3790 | 10.91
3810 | 11.65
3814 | 9.069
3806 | 11.72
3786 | 9.681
